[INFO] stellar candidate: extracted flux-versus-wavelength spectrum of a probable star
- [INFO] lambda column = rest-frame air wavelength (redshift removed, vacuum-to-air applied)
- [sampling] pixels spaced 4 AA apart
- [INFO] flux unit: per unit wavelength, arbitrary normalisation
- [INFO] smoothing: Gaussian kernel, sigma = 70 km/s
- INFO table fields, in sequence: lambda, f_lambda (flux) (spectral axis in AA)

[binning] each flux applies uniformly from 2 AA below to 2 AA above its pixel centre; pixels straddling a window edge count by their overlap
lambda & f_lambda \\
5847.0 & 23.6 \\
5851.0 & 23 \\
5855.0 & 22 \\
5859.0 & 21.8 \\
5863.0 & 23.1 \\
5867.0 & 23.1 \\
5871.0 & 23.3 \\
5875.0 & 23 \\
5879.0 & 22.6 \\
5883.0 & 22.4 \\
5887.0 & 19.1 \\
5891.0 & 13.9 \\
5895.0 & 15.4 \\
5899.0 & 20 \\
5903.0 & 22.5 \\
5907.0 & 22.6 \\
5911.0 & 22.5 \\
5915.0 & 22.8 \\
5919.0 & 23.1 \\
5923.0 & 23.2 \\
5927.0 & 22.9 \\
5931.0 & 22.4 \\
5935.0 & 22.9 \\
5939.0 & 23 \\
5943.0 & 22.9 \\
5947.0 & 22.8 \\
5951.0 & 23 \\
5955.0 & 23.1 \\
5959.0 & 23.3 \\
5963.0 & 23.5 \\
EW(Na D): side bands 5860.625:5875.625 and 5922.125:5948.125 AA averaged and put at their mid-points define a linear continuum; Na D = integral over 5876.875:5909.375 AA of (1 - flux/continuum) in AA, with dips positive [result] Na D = 4.5 AA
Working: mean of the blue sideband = 23.1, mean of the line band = 19.9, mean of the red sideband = 22.9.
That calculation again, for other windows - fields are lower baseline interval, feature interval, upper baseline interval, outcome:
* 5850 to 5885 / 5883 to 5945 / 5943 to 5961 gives 4.3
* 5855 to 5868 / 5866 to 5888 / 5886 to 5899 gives -3.2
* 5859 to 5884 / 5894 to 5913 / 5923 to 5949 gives 1.6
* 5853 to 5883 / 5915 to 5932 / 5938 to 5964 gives 0.0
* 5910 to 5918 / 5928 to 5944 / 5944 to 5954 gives 0.0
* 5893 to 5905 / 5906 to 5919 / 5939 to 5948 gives -1.5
